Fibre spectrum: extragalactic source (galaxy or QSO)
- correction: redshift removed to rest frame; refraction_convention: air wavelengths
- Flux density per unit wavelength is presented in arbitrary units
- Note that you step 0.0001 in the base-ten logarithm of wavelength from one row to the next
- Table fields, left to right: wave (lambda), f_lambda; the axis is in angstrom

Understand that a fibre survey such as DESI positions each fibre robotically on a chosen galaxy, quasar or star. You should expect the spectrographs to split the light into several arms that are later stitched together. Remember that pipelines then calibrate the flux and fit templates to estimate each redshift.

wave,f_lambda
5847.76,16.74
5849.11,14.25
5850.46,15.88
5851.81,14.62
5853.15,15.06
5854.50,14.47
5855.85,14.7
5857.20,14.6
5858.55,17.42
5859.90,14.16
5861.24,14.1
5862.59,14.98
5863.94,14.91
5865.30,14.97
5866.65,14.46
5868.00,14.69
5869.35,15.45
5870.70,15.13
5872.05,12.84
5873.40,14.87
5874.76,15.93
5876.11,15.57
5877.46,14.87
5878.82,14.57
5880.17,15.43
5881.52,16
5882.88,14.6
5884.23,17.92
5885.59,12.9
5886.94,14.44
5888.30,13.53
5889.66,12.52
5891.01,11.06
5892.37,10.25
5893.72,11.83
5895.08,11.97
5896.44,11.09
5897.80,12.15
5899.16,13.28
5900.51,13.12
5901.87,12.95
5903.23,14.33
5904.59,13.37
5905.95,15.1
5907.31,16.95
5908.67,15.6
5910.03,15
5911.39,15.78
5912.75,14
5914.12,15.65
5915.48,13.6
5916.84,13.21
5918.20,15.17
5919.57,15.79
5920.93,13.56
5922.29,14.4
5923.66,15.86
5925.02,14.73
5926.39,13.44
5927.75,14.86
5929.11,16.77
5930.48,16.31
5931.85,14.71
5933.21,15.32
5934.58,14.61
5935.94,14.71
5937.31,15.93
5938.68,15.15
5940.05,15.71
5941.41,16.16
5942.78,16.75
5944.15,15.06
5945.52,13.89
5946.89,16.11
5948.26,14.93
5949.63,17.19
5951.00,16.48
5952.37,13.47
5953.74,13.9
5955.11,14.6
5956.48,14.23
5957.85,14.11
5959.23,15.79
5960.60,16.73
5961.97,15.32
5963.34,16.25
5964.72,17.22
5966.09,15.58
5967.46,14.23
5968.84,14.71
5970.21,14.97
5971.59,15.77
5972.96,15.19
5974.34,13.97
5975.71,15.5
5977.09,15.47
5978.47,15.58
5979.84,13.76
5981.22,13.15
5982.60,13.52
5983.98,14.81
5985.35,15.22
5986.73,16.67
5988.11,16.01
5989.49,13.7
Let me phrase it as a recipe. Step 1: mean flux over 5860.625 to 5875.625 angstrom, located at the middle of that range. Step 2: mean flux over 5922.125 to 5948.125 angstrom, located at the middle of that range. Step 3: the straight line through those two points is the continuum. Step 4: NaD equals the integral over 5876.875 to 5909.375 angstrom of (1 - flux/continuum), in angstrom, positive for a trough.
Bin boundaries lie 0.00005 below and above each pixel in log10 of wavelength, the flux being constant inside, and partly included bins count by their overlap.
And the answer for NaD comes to 2.7 angstrom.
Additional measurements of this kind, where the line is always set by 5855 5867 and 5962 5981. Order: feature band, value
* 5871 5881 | 0.04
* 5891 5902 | 2.23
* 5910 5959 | 0.21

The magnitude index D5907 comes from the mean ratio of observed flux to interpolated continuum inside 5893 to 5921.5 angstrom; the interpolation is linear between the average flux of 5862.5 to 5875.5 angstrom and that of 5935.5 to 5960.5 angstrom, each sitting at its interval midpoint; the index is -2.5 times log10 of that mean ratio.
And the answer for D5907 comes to 0.08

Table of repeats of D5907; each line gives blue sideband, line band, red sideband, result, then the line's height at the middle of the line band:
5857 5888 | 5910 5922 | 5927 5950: 0.05 mag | 15.3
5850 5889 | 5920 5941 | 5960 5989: 0.00 mag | 15.1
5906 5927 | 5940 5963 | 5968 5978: -0.02 mag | 15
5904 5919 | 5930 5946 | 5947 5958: -0.03 mag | 14.9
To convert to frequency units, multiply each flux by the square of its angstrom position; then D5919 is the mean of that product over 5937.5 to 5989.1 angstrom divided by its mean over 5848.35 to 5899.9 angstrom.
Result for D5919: 1.1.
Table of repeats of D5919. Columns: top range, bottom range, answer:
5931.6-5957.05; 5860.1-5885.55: 1.04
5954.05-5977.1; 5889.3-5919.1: 1.15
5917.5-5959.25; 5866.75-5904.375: 1.11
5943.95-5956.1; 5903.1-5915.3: 1.01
